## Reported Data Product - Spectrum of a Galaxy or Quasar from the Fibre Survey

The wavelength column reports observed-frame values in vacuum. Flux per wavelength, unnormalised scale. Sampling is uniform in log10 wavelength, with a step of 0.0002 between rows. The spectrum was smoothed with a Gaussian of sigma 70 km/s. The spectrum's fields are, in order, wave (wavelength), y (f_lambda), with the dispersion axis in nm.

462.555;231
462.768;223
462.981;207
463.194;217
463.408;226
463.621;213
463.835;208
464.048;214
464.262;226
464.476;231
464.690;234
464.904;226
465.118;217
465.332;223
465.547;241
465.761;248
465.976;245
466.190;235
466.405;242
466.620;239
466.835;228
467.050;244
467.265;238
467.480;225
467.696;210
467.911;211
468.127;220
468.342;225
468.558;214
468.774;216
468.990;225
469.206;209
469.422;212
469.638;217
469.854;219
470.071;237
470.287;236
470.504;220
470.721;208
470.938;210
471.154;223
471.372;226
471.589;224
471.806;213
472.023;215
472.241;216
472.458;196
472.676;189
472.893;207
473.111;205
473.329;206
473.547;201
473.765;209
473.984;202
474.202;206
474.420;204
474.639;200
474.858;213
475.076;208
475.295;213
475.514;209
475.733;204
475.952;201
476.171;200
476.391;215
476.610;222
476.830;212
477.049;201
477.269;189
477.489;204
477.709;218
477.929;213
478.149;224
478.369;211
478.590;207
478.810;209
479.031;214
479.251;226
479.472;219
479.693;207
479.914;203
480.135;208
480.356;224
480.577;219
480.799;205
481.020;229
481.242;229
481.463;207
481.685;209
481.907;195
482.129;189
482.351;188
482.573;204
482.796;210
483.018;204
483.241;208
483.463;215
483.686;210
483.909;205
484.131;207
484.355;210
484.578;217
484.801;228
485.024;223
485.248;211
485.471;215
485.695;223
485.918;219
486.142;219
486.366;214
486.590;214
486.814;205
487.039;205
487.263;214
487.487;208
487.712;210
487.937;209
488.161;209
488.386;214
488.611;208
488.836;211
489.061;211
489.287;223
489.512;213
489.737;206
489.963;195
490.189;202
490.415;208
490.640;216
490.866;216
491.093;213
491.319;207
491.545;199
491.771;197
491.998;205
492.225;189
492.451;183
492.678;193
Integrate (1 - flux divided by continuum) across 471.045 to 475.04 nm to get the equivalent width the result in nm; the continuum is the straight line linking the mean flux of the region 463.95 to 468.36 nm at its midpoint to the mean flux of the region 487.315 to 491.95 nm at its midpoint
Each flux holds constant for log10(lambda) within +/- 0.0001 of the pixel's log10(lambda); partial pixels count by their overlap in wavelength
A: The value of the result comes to 0.268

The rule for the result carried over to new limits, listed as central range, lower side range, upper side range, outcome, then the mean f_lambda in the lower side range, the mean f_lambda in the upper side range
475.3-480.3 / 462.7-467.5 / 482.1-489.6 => 0.18 nm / 228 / 211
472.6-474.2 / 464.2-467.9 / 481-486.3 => 0.14 nm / 232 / 211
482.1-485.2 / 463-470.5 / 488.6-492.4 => 0.04 nm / 225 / 207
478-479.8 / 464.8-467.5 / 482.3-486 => 0.03 nm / 235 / 212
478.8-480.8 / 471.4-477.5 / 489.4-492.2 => -0.07 nm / 207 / 206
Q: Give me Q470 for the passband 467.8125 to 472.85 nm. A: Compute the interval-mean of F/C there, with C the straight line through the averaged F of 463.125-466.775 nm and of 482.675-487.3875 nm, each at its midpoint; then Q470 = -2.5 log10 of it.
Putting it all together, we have 0.04 mag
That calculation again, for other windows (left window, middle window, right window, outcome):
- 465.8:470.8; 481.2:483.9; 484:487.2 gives 0.06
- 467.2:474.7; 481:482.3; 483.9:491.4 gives 0.03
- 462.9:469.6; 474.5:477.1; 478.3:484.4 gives 0.04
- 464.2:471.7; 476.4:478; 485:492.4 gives 0.05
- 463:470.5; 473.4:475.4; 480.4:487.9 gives 0.07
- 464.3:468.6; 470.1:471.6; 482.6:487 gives 0.02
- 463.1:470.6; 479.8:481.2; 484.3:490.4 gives 0.01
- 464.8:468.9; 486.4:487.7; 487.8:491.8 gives 0.01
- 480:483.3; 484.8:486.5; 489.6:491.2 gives -0.05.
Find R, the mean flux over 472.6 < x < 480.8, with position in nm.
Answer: 209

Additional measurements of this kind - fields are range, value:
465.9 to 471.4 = 224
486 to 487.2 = 212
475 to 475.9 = 208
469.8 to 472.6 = 218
